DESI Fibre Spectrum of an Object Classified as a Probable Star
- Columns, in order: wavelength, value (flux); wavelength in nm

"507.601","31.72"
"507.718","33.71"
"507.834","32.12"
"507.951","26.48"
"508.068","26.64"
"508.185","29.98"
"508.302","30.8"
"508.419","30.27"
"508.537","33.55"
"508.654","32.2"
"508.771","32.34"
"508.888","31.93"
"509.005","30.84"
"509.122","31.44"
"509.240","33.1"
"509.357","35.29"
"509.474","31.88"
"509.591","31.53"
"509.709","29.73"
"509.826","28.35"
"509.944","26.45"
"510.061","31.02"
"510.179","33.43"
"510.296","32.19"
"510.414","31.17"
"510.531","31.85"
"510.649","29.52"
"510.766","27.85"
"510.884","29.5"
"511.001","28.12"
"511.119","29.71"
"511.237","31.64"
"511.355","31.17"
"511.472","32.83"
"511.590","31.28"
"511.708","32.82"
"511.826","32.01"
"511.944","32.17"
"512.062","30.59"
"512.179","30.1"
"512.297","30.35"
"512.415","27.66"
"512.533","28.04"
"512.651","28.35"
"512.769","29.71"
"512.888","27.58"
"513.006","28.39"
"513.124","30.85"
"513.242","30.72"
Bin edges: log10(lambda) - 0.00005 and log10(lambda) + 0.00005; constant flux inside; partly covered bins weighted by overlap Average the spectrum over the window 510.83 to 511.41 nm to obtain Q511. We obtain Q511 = 30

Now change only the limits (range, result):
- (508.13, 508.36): 30.4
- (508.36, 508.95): 32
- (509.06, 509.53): 32.9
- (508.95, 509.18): 31.2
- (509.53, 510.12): 29.4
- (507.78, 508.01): 29.2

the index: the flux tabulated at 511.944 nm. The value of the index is 32.17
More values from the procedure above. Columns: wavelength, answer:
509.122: 31.44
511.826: 32.01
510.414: 31.17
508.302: 30.8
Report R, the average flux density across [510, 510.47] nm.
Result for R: 31.9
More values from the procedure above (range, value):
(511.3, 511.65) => 31.8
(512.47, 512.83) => 28.6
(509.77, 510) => 27.3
